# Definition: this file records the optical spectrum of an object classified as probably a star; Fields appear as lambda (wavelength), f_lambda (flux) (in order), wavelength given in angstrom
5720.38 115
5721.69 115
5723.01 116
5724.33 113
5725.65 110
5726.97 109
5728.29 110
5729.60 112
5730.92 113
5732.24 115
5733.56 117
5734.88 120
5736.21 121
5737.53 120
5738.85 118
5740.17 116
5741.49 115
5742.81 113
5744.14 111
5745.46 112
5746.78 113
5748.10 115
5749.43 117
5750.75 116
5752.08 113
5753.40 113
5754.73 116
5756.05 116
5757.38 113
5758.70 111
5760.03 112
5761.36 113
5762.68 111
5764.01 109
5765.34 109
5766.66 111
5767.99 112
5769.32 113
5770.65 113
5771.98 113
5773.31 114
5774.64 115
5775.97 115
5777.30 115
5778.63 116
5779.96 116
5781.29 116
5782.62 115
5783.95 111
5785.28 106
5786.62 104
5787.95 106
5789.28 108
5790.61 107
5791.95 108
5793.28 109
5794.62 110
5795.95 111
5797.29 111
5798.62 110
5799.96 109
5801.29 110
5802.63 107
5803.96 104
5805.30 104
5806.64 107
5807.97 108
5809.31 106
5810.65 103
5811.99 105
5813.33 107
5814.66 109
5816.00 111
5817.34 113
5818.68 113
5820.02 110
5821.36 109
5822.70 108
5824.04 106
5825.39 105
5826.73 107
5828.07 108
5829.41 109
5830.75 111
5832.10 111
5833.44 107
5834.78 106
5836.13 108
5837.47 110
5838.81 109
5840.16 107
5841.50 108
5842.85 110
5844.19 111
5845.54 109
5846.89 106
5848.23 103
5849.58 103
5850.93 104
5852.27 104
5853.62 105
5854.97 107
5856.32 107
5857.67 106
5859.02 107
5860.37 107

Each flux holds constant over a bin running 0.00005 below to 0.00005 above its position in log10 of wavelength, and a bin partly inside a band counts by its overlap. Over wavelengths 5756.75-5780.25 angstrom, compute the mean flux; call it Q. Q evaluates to 113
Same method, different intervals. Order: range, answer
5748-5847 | 110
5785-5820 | 108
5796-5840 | 108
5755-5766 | 112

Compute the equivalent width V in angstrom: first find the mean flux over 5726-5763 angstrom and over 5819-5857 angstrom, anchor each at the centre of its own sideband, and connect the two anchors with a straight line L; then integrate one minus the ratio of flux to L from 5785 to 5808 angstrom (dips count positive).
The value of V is 0.6 angstrom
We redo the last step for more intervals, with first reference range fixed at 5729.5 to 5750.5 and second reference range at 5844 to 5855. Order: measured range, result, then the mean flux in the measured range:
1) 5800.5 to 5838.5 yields 0.09 angstrom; 108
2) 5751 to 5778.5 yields 0.08 angstrom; 113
